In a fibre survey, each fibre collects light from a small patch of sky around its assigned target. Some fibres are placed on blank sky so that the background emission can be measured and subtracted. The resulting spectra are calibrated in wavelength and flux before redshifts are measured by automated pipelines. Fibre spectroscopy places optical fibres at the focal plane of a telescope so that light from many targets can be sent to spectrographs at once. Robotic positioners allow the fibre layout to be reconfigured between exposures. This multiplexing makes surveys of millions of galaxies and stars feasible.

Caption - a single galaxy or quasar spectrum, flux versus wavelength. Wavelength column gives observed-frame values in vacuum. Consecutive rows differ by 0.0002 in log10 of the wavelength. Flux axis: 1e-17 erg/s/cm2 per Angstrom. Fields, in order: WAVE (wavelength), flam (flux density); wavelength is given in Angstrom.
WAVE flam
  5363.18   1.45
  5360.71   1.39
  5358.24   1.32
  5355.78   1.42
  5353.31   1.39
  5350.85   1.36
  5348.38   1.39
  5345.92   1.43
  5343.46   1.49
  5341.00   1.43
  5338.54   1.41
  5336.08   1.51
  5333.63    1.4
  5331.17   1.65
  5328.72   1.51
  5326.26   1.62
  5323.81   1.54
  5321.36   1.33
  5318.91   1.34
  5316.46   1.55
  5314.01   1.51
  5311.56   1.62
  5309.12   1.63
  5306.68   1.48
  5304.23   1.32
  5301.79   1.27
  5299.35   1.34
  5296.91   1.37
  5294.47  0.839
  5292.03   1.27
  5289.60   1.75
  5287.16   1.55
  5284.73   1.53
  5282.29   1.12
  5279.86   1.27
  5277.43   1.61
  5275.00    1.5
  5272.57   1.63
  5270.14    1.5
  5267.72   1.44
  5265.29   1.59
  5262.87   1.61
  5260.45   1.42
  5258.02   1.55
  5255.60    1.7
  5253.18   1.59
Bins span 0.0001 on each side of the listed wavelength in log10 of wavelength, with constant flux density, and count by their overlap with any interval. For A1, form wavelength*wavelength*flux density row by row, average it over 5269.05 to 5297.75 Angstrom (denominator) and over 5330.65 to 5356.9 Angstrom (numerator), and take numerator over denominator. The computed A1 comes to 1.0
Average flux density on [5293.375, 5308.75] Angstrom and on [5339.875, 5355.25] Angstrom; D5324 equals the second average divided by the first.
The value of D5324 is 1.1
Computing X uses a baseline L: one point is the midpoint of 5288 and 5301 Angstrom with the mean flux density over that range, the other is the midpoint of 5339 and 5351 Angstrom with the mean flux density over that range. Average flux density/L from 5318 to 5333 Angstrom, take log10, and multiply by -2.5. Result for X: -0.09 mag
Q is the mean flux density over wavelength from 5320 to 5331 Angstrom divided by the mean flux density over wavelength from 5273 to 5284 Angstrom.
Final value 1.1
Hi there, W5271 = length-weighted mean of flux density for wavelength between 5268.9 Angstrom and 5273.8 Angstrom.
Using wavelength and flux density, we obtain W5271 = 1.56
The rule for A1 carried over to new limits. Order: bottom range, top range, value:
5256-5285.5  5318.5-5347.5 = 1.02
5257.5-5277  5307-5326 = 1.00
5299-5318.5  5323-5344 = 1.04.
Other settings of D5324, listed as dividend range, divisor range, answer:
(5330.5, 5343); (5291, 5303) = 1.21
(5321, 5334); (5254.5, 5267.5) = 0.98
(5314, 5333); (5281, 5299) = 1.12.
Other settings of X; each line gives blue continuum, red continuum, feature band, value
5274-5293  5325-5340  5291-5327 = 0.065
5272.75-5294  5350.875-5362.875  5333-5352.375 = -0.026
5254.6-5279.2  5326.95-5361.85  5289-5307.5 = 0.147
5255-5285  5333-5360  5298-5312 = 0.017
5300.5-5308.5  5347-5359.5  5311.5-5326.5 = -0.081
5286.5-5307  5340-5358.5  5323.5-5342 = -0.091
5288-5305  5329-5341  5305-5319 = -0.109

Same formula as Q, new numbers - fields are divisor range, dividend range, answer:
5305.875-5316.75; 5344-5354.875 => 0.90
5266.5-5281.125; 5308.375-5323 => 1.00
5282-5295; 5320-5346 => 1.07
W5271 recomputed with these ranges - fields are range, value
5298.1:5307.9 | 1.35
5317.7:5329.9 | 1.47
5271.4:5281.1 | 1.5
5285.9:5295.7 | 1.35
